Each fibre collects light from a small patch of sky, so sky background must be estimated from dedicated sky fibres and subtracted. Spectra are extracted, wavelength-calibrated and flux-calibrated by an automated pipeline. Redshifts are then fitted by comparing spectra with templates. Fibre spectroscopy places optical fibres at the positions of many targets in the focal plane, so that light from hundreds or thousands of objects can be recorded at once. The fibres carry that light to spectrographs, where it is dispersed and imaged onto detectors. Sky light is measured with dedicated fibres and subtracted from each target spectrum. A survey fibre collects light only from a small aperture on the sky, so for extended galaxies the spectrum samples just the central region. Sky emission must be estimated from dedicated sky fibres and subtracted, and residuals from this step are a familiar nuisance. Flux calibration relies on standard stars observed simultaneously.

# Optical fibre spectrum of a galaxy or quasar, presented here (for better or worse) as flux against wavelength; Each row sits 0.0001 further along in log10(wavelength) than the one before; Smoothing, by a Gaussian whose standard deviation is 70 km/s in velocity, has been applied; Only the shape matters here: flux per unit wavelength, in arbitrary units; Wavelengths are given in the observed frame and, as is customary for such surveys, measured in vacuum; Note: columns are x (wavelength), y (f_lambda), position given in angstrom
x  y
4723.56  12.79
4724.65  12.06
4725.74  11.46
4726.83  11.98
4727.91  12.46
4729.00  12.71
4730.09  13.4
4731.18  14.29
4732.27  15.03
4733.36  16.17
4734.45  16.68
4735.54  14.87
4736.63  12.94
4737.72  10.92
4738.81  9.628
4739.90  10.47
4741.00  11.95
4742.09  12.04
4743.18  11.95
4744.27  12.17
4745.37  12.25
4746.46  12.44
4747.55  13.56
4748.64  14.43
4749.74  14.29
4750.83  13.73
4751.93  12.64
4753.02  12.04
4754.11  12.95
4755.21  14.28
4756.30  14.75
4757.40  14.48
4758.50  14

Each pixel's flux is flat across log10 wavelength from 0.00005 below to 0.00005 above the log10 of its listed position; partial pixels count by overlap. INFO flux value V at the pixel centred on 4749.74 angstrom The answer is 14.29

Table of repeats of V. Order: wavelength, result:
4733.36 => 16.17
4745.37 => 12.25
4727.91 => 12.46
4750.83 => 13.73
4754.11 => 12.95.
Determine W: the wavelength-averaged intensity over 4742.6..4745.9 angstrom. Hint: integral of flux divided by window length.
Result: 12.1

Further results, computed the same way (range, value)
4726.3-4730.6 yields 12.7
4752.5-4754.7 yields 12.5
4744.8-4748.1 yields 12.8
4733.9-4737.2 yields 14.8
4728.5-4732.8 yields 13.9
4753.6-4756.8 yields 14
